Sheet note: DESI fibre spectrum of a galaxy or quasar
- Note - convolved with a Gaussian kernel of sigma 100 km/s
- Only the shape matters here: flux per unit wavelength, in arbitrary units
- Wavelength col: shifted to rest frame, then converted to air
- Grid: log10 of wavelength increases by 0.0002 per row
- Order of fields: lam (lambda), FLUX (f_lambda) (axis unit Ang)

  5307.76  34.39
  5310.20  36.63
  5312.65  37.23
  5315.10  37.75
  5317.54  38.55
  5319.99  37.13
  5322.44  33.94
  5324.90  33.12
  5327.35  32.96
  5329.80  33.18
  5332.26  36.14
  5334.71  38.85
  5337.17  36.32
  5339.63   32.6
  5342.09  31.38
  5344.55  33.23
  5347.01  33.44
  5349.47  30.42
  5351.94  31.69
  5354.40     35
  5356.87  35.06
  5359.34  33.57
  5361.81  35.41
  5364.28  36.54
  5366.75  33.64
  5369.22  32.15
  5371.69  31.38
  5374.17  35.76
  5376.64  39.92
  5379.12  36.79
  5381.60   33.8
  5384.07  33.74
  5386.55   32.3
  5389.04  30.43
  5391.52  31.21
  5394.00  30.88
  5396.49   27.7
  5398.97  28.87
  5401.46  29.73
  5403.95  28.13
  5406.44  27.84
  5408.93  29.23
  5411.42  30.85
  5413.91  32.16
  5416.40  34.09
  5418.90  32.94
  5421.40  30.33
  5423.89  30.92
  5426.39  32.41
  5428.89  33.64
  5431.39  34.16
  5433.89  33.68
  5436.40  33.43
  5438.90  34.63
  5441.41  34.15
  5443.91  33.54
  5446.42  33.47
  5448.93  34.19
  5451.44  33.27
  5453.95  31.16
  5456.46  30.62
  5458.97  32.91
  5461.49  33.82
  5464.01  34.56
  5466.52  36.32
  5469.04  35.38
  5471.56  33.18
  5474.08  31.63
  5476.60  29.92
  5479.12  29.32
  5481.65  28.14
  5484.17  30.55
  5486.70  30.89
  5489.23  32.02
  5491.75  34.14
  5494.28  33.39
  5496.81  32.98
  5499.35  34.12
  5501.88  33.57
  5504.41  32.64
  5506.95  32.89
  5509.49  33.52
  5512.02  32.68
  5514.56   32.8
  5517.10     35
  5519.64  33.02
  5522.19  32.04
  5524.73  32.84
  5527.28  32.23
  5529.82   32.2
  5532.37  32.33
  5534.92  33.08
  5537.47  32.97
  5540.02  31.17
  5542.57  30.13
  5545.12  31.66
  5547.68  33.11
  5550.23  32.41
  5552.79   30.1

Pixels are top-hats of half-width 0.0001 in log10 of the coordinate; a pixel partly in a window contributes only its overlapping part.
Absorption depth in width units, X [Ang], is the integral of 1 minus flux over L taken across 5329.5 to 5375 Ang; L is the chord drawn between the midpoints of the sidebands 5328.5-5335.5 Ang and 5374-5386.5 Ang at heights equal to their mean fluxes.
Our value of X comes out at 2.3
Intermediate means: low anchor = 35.9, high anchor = 35.7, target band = 34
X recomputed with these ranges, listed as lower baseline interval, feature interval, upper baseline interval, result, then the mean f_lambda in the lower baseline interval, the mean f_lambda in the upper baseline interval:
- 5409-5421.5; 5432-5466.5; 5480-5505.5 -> -1.5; 32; 32.2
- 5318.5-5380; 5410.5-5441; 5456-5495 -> 0.3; 34.4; 32.3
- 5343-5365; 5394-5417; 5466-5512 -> 2.4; 33.7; 32.4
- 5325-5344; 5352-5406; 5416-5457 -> 1.5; 34.4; 33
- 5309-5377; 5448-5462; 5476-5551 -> 0.2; 34.7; 32.3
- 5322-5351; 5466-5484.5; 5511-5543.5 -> 0.7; 33.8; 32.5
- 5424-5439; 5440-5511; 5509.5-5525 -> 1.1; 33.4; 33.1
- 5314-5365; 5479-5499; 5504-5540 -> 0.9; 34.6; 32.8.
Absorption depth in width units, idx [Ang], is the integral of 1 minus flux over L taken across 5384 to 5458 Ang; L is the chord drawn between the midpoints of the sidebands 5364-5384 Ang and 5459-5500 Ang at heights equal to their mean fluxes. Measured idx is 4.43 Ang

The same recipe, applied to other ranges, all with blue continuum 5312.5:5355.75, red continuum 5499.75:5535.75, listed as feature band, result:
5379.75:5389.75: 0.34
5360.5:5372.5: 0.12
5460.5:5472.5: -0.47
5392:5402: 1.35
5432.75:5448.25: -0.10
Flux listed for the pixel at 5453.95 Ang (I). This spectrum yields 31.16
